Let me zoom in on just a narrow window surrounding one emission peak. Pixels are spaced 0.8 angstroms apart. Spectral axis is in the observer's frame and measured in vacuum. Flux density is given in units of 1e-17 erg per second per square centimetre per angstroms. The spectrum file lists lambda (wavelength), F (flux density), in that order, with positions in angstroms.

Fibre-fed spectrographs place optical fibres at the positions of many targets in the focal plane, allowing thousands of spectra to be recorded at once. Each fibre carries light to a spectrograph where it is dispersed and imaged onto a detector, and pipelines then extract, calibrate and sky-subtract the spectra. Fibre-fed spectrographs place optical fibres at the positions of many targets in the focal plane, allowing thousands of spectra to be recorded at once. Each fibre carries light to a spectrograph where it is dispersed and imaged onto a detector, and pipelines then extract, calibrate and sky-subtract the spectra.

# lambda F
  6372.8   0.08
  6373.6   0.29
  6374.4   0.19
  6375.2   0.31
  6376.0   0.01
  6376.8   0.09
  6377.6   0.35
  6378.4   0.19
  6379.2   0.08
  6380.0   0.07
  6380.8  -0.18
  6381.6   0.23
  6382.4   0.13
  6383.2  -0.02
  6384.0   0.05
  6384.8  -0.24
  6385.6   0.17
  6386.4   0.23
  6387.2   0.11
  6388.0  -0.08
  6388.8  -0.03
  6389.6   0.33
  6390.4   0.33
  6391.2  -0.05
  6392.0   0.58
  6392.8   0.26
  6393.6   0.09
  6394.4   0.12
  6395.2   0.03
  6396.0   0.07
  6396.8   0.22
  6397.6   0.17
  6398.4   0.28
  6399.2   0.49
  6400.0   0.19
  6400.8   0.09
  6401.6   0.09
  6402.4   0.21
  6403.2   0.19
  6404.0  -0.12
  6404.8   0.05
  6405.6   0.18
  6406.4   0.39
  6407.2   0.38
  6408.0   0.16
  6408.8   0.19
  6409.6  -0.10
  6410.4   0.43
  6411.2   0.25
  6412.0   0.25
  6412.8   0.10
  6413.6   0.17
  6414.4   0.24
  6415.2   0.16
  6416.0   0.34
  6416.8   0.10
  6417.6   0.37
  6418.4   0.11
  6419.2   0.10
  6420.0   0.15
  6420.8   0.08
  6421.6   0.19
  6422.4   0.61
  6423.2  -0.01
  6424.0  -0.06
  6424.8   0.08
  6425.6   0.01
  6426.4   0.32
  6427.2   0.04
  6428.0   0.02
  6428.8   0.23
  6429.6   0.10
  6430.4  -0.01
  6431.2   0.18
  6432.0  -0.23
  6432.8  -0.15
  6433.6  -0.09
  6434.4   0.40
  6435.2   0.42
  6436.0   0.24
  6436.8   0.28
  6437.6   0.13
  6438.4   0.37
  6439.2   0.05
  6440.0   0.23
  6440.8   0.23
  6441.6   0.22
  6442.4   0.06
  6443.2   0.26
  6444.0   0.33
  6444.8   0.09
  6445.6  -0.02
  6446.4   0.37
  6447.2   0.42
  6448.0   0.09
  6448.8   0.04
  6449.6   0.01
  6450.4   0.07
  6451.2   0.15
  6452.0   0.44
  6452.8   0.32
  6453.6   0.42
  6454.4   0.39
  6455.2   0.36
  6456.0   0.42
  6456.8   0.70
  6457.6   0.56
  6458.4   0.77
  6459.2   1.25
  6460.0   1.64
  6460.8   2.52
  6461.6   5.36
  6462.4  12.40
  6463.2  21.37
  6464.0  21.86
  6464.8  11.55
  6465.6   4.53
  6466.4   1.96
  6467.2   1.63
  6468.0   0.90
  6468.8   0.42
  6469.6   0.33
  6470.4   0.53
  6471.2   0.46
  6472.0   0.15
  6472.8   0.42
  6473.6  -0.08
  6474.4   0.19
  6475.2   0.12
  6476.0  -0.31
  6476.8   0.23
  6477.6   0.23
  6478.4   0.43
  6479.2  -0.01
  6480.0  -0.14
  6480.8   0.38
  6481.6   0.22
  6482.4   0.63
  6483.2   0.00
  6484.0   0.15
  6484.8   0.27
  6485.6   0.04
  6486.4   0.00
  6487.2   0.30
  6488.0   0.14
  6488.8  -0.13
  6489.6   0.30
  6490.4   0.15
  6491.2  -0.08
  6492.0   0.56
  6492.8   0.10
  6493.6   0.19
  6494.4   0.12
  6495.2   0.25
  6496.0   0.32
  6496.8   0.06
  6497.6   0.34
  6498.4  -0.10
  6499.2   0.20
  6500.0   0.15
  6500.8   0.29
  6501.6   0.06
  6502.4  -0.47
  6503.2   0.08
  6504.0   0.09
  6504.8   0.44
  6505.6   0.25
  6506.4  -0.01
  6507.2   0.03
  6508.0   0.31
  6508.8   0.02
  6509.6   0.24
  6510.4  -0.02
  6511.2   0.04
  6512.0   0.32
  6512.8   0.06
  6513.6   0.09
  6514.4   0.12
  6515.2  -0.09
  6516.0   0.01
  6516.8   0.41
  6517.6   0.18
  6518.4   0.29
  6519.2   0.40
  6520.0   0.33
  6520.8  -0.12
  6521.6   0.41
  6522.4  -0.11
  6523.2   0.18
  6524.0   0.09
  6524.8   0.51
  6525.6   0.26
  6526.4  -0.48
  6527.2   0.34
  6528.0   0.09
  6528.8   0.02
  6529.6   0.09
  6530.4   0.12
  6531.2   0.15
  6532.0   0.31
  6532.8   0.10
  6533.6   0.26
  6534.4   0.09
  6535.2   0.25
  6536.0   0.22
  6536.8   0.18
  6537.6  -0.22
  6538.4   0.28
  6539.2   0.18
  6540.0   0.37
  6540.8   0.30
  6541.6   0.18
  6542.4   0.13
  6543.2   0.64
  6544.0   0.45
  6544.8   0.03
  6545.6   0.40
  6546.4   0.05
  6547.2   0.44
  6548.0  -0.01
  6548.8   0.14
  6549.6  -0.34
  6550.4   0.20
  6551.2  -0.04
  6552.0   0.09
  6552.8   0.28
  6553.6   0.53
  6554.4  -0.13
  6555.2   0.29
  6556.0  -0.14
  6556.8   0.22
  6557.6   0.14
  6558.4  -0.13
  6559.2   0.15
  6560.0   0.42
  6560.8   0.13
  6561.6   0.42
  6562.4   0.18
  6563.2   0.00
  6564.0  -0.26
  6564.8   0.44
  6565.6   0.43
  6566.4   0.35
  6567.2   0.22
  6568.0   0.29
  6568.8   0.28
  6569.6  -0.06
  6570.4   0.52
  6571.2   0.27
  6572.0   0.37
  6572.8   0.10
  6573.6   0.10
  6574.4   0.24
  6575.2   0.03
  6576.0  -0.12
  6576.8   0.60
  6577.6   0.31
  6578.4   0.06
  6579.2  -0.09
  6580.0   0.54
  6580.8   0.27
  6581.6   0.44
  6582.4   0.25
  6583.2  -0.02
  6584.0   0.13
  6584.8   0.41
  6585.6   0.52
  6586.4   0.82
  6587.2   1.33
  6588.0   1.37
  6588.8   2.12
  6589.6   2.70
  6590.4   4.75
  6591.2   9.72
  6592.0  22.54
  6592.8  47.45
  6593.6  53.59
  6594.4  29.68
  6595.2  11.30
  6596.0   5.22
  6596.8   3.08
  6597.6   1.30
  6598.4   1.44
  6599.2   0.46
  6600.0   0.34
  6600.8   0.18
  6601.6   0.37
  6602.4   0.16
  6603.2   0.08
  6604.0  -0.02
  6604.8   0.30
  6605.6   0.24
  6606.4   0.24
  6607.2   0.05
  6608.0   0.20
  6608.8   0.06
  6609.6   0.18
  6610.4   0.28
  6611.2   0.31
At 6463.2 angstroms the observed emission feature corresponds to H-beta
